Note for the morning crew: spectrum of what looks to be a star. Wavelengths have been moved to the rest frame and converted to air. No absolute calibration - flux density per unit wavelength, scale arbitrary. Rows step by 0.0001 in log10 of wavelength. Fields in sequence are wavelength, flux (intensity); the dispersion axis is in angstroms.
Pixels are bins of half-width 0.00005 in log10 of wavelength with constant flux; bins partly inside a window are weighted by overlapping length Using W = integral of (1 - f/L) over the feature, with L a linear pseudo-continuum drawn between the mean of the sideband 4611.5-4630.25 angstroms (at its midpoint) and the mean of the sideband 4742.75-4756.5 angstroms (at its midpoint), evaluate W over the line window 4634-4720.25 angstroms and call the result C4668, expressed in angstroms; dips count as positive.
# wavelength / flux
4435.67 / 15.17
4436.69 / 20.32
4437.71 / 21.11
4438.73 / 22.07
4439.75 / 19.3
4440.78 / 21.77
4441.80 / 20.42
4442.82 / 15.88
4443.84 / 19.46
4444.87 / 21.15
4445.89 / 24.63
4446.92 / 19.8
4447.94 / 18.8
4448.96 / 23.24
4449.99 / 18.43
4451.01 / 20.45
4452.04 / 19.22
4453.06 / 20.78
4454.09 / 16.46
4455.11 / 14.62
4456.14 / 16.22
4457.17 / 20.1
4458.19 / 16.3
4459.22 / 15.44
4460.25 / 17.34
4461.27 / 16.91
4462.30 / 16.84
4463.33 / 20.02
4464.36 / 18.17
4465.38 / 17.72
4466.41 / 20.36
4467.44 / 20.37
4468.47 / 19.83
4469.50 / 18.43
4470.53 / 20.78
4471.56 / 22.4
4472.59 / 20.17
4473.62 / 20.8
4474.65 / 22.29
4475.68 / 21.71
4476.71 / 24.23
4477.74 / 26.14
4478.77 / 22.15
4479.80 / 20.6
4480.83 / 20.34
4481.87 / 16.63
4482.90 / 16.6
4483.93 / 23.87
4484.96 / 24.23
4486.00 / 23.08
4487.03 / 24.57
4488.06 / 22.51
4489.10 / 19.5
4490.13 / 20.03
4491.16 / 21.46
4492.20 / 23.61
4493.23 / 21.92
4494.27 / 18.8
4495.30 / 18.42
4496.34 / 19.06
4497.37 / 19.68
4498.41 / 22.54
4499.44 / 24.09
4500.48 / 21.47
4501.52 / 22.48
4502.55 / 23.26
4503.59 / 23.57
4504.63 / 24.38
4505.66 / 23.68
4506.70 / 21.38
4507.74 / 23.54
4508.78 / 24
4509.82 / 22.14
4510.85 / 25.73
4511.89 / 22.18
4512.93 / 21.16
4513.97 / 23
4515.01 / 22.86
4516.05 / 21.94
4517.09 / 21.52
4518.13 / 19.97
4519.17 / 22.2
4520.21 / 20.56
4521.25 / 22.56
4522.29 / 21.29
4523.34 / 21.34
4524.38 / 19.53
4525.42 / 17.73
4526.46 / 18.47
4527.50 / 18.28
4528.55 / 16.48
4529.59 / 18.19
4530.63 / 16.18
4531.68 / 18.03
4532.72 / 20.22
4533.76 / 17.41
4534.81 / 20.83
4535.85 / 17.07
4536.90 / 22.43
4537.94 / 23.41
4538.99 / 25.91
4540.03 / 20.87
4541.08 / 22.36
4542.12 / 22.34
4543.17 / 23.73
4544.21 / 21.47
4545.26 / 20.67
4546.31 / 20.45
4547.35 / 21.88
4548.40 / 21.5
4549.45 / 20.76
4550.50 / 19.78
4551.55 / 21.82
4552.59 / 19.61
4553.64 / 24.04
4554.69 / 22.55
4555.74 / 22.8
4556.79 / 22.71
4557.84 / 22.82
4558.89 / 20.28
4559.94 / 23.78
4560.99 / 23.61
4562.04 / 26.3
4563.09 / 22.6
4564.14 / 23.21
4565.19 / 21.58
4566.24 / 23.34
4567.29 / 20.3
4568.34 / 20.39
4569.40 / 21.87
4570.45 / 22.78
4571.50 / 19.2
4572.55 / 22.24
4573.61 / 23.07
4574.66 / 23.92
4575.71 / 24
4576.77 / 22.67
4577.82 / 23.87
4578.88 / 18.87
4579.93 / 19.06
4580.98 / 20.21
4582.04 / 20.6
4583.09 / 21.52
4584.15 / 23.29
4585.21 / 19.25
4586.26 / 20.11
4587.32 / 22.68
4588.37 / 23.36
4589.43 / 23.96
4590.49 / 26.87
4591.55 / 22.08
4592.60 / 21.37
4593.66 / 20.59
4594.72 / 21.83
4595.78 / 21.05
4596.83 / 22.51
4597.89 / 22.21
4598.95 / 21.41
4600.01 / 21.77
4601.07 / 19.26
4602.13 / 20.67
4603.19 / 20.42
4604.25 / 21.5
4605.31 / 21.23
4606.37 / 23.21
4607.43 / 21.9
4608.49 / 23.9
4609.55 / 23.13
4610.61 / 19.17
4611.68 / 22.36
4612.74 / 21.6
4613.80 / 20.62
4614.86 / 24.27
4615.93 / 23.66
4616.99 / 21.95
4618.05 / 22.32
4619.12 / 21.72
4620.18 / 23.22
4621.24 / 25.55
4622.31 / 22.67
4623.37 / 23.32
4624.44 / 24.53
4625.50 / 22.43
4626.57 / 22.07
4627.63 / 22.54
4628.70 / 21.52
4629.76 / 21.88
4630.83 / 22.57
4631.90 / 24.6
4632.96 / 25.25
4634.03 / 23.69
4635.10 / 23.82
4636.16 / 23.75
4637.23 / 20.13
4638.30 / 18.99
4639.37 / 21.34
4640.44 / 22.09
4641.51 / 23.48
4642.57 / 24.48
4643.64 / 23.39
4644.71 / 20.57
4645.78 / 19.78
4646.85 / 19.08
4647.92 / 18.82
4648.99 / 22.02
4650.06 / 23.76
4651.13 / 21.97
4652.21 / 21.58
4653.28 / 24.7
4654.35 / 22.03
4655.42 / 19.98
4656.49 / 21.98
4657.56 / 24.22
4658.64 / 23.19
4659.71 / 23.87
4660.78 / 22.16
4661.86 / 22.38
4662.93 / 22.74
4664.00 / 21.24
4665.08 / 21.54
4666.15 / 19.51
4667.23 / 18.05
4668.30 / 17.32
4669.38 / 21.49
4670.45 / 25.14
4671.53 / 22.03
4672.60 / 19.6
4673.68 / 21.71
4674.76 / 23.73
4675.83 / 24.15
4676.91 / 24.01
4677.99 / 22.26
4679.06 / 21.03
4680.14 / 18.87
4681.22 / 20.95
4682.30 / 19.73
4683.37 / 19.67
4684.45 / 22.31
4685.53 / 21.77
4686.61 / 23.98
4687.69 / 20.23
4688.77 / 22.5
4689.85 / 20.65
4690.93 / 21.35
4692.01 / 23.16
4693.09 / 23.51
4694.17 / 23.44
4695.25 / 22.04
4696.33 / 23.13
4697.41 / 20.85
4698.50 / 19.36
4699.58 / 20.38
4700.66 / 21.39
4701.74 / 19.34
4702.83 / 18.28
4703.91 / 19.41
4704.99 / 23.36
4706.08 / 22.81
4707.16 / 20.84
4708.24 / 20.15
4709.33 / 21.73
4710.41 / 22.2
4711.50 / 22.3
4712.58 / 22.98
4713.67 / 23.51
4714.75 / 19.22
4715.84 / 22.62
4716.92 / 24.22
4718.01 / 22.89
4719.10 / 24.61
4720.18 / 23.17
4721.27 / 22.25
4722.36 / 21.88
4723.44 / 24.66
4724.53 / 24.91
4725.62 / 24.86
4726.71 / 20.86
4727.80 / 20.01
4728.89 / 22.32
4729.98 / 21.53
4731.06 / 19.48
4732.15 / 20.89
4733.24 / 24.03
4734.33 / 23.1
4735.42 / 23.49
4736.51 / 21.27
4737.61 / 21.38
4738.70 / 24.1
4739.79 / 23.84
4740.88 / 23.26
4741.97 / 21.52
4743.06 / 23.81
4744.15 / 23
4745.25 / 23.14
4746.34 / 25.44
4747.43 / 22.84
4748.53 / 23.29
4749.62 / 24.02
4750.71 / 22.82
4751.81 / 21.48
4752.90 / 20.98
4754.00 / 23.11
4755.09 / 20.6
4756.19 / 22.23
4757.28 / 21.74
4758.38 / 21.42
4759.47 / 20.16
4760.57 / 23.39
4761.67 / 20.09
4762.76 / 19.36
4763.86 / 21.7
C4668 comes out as 3.66 angstroms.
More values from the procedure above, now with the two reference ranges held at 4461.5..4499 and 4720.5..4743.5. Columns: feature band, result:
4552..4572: -0.9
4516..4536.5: 1.6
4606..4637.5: -1.5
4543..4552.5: 0.0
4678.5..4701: 0.8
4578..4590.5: 0.0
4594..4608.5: 0.1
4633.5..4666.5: -0.1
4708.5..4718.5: 0.0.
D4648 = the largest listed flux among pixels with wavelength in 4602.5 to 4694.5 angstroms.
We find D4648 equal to 25.55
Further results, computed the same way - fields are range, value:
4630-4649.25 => 25.25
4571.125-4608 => 26.87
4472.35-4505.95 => 26.14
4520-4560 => 25.91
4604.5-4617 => 24.27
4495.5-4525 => 25.73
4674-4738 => 24.91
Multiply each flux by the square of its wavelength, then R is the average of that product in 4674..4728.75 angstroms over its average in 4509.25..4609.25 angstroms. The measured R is 1.08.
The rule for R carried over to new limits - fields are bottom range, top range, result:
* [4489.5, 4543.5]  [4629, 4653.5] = 1.10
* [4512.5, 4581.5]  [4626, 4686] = 1.08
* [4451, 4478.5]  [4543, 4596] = 1.19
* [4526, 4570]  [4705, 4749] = 1.15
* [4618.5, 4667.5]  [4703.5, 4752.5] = 1.05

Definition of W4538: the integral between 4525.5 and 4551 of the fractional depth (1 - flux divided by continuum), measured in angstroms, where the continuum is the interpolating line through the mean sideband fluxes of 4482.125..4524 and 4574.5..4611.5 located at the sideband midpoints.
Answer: 1.8 angstroms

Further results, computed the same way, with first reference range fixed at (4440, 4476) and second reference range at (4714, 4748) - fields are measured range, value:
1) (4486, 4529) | -3.48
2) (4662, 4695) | 0.72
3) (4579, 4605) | -0.64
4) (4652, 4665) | -0.40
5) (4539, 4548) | -0.69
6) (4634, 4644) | -0.39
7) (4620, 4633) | -1.05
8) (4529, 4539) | 0.32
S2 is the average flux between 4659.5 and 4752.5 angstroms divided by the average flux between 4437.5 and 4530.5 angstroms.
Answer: 1.07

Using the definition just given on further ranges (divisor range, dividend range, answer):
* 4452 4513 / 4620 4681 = 1.07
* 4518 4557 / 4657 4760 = 1.06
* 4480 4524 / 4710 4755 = 1.04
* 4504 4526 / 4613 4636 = 1.05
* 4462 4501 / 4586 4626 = 1.06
